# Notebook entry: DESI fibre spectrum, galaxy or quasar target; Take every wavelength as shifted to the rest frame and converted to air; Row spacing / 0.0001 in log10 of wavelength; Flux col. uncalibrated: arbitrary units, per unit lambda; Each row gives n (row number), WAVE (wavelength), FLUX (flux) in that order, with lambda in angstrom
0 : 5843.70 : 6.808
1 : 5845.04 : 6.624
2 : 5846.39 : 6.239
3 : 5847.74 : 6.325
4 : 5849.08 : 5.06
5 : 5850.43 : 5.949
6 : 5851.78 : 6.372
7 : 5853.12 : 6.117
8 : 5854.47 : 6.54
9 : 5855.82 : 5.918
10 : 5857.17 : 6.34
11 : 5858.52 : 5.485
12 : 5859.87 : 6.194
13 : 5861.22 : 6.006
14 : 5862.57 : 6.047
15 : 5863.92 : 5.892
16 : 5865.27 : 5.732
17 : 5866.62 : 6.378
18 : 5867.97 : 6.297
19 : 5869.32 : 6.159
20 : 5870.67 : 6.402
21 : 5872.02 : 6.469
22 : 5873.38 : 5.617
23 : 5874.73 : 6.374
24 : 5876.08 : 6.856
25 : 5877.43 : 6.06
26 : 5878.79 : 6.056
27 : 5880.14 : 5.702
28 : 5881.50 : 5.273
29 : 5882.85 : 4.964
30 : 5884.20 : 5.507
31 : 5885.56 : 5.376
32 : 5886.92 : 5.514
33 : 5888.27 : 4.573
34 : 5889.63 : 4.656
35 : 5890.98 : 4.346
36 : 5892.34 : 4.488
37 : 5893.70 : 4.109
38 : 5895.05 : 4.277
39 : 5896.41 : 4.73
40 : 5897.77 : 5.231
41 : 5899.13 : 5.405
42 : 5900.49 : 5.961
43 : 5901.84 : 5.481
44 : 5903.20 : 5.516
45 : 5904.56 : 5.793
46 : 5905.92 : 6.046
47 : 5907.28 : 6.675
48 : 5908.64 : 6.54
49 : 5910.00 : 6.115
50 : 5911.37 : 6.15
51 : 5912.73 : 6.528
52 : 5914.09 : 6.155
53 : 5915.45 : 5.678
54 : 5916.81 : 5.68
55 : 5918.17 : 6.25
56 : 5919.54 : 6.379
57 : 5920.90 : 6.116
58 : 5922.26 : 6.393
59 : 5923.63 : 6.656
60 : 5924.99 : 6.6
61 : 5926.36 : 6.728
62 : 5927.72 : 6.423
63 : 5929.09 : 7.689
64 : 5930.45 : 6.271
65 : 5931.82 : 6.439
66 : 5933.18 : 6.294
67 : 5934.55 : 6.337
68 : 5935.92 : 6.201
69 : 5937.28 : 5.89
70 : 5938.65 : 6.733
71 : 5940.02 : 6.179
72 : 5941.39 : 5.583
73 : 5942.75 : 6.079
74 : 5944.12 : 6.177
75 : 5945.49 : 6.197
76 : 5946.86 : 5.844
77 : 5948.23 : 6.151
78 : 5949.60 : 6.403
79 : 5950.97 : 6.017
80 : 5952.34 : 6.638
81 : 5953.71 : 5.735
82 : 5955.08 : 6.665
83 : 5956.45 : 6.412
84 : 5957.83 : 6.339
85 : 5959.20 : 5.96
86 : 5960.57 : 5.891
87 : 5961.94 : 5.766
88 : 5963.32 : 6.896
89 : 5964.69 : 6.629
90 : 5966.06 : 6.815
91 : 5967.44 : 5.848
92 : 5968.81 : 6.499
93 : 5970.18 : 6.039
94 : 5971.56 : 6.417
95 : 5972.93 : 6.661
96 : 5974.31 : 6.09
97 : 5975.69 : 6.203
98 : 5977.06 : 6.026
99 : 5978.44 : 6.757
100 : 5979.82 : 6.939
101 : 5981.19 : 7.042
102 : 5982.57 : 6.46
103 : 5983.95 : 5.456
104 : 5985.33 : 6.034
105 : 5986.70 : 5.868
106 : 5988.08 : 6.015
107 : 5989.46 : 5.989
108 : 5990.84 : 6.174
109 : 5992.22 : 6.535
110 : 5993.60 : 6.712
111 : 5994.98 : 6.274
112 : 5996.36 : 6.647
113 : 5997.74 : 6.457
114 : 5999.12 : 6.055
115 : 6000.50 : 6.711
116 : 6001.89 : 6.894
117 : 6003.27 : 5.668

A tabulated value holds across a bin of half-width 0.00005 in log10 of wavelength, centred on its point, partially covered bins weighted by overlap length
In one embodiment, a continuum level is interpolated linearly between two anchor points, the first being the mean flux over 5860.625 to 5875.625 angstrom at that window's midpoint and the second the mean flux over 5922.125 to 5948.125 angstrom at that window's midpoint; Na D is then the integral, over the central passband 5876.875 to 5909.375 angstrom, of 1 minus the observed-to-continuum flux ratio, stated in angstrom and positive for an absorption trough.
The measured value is 4.6 angstrom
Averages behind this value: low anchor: 6.14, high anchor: 6.35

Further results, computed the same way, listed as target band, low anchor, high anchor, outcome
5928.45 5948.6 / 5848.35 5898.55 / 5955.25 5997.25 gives -0.7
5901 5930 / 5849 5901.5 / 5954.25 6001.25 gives -1.7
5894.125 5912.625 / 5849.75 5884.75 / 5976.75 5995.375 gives 1.3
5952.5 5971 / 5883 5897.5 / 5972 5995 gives -1.0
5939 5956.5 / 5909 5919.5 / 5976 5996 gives 0.1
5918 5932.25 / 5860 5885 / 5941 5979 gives -0.9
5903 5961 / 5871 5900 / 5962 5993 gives -4.2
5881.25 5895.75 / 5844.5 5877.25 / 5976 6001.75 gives 3.2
